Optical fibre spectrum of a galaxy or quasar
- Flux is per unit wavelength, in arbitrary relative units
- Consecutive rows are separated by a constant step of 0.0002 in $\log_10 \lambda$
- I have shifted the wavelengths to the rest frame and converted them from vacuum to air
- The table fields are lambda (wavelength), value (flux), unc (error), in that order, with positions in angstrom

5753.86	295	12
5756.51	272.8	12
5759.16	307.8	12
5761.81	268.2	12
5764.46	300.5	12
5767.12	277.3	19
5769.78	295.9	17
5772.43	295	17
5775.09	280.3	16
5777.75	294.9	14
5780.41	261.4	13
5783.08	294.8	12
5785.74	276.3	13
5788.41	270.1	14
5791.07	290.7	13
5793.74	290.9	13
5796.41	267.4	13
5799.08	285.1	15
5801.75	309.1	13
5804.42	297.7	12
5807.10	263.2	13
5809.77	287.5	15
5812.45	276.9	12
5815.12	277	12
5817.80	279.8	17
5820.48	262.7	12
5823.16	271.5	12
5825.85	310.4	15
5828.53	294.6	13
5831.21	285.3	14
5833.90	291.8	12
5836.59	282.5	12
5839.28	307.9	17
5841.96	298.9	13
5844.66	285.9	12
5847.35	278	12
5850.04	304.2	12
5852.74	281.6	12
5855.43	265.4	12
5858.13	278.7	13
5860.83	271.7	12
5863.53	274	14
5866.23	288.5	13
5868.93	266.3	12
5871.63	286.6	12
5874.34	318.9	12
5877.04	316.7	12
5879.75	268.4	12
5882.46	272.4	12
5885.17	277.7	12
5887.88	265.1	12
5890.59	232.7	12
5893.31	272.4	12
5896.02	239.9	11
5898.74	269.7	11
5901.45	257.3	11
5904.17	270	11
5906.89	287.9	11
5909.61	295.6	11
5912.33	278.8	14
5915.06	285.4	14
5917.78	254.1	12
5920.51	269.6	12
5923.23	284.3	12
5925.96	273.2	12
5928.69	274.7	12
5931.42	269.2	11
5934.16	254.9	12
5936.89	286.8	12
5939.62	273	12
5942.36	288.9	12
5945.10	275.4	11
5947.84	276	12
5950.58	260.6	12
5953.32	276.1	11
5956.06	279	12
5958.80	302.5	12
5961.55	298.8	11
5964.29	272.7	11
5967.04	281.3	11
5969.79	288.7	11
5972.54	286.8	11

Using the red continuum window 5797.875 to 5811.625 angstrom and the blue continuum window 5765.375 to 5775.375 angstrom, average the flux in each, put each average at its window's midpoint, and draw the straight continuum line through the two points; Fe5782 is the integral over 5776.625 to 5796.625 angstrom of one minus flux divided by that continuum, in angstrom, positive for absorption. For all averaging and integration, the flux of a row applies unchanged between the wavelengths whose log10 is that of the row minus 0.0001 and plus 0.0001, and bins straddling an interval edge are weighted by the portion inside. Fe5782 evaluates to 0.47 angstrom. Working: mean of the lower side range 288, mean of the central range 281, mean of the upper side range 288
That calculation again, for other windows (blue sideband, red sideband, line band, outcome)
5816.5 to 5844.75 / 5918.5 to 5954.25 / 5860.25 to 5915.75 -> 0.9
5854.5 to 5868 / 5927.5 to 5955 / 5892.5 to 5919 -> 0.3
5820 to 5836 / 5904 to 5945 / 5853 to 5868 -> 0.4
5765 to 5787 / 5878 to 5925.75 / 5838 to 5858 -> -0.8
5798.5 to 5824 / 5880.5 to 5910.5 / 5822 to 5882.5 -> -2.9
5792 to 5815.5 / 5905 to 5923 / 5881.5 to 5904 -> 1.5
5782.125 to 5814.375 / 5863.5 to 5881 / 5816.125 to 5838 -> 0.1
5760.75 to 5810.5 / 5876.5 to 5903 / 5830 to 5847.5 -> -1.0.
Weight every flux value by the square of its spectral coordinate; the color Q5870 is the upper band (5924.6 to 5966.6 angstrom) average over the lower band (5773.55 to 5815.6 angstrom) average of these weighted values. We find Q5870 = 1.03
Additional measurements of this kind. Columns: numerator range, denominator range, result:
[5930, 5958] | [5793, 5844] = 1.00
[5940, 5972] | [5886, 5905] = 1.11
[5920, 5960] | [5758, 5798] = 1.03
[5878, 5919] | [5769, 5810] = 0.98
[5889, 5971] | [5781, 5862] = 1.00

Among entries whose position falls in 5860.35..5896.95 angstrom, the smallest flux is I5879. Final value 232.7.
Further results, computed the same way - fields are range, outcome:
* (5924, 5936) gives 254.9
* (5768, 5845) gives 261.4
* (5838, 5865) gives 265.4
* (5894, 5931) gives 239.9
